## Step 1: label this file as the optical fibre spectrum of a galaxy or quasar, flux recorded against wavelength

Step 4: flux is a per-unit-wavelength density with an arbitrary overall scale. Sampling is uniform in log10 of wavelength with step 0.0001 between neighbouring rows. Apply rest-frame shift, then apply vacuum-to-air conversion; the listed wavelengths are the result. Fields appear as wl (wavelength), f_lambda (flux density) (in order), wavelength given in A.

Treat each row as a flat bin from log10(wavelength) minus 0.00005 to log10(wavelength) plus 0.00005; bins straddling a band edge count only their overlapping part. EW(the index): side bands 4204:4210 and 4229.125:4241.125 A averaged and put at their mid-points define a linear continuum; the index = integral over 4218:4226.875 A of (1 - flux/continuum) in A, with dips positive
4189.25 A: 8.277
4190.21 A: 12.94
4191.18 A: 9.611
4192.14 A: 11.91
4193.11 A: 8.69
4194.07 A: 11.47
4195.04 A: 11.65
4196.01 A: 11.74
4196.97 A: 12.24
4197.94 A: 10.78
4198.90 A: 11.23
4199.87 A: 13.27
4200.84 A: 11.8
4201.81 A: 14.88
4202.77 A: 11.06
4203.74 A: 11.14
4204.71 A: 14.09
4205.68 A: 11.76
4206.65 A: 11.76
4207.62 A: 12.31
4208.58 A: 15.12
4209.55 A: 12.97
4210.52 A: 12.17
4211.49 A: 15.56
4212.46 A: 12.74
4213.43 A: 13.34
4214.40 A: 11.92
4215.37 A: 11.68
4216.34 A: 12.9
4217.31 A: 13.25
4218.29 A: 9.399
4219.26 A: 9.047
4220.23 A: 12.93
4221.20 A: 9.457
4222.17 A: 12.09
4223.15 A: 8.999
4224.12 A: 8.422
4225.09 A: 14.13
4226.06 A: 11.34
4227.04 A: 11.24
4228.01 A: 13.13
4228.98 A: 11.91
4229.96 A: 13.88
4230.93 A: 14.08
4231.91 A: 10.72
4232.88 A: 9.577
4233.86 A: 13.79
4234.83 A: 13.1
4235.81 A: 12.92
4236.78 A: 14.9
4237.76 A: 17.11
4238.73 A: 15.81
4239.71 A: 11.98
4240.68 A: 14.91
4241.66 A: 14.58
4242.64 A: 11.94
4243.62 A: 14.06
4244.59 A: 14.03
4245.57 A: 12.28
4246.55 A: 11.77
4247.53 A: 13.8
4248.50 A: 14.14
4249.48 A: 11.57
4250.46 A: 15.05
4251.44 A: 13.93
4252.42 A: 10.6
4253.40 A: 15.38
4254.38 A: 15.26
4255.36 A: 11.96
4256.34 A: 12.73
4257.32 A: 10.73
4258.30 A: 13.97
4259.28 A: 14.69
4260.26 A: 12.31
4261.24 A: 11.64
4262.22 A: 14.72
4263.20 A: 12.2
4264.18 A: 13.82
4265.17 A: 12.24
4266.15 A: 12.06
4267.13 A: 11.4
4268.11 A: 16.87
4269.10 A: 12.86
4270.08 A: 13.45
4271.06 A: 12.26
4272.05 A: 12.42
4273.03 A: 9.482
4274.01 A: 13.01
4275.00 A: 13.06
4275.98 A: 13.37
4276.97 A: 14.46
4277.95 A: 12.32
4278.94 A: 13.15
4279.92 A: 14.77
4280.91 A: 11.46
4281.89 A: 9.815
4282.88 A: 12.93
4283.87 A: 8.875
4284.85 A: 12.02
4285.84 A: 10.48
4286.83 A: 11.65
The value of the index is 1.7 A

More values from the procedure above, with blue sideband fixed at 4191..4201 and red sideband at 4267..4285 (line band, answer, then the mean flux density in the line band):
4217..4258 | -2.4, 12.7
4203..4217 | -1.5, 12.8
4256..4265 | -0.5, 13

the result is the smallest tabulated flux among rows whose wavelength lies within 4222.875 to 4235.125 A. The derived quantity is 8.422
